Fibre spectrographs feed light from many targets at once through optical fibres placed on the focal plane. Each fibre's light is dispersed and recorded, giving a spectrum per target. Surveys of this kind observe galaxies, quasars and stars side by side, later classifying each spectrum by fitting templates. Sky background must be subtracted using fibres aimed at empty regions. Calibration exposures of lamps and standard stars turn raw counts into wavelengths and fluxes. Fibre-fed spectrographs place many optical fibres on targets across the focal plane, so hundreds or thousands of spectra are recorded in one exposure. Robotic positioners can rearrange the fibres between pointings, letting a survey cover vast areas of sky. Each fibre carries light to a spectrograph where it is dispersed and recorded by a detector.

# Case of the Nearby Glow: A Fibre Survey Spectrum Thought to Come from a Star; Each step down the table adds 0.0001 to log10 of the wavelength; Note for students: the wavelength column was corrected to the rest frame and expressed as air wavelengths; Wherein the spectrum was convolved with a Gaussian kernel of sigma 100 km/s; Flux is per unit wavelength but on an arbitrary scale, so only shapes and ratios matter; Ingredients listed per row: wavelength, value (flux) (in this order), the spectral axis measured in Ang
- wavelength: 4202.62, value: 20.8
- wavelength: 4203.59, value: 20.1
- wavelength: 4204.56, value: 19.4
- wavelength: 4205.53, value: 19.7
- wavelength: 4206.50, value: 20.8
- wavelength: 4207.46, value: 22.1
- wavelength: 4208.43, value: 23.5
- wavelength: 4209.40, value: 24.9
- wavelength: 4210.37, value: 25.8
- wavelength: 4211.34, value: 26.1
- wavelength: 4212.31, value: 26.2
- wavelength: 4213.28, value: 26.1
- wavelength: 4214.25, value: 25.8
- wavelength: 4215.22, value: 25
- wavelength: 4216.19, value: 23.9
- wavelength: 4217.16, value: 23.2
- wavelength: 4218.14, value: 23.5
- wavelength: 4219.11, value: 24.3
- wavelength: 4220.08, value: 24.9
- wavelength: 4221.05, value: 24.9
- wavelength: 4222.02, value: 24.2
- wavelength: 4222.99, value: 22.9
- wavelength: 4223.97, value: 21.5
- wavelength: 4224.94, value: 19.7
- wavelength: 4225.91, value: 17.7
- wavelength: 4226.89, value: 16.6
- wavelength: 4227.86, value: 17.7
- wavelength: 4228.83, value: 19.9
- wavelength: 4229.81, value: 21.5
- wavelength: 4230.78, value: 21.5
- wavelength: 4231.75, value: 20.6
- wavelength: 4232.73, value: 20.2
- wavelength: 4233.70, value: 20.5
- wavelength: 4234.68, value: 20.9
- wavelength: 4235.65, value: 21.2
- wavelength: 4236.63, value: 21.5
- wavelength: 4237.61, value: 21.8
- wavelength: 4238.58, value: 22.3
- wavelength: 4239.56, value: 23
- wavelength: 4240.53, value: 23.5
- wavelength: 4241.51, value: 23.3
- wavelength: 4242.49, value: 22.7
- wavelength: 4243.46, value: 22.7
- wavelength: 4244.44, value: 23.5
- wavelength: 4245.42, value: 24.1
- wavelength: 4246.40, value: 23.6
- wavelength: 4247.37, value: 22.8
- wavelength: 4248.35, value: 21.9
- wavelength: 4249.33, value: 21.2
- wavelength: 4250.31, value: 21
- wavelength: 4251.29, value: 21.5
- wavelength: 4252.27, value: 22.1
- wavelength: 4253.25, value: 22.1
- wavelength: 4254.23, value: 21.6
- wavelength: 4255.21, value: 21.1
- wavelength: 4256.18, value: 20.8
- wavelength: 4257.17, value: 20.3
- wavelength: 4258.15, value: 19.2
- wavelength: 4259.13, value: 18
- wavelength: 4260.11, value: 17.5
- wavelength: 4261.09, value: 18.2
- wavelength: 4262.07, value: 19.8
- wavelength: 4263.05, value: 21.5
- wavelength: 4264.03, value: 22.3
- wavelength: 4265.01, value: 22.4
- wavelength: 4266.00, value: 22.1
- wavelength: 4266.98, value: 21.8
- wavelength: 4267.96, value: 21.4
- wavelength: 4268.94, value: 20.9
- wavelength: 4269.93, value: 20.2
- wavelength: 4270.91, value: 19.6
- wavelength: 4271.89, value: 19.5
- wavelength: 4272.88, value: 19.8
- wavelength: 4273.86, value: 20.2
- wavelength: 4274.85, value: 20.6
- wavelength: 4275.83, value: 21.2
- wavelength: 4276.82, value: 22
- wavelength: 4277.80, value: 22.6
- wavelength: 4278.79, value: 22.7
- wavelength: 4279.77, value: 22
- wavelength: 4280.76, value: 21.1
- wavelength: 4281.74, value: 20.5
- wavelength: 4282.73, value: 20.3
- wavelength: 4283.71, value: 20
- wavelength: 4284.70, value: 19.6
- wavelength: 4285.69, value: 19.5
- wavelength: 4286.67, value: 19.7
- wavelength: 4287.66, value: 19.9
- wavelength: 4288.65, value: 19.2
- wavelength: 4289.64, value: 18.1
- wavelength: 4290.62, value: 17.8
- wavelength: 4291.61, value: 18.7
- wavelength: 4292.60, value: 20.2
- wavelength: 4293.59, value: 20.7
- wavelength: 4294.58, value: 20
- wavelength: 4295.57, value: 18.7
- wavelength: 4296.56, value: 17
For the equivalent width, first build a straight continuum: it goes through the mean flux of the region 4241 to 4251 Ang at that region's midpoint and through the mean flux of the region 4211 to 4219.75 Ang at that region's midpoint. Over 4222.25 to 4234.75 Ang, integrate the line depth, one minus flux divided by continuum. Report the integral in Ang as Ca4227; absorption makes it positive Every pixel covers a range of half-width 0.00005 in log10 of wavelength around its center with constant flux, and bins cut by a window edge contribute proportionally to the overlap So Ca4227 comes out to 2.0 Ang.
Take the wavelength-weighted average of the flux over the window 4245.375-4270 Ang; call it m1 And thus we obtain 21.1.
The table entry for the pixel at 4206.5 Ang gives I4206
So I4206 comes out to 20.8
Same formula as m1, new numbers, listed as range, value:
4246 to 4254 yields 22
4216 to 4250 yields 22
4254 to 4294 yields 20.3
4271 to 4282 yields 21.1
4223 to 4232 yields 19.8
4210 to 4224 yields 24.6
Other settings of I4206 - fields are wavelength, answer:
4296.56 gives 17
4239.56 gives 23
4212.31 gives 26.2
